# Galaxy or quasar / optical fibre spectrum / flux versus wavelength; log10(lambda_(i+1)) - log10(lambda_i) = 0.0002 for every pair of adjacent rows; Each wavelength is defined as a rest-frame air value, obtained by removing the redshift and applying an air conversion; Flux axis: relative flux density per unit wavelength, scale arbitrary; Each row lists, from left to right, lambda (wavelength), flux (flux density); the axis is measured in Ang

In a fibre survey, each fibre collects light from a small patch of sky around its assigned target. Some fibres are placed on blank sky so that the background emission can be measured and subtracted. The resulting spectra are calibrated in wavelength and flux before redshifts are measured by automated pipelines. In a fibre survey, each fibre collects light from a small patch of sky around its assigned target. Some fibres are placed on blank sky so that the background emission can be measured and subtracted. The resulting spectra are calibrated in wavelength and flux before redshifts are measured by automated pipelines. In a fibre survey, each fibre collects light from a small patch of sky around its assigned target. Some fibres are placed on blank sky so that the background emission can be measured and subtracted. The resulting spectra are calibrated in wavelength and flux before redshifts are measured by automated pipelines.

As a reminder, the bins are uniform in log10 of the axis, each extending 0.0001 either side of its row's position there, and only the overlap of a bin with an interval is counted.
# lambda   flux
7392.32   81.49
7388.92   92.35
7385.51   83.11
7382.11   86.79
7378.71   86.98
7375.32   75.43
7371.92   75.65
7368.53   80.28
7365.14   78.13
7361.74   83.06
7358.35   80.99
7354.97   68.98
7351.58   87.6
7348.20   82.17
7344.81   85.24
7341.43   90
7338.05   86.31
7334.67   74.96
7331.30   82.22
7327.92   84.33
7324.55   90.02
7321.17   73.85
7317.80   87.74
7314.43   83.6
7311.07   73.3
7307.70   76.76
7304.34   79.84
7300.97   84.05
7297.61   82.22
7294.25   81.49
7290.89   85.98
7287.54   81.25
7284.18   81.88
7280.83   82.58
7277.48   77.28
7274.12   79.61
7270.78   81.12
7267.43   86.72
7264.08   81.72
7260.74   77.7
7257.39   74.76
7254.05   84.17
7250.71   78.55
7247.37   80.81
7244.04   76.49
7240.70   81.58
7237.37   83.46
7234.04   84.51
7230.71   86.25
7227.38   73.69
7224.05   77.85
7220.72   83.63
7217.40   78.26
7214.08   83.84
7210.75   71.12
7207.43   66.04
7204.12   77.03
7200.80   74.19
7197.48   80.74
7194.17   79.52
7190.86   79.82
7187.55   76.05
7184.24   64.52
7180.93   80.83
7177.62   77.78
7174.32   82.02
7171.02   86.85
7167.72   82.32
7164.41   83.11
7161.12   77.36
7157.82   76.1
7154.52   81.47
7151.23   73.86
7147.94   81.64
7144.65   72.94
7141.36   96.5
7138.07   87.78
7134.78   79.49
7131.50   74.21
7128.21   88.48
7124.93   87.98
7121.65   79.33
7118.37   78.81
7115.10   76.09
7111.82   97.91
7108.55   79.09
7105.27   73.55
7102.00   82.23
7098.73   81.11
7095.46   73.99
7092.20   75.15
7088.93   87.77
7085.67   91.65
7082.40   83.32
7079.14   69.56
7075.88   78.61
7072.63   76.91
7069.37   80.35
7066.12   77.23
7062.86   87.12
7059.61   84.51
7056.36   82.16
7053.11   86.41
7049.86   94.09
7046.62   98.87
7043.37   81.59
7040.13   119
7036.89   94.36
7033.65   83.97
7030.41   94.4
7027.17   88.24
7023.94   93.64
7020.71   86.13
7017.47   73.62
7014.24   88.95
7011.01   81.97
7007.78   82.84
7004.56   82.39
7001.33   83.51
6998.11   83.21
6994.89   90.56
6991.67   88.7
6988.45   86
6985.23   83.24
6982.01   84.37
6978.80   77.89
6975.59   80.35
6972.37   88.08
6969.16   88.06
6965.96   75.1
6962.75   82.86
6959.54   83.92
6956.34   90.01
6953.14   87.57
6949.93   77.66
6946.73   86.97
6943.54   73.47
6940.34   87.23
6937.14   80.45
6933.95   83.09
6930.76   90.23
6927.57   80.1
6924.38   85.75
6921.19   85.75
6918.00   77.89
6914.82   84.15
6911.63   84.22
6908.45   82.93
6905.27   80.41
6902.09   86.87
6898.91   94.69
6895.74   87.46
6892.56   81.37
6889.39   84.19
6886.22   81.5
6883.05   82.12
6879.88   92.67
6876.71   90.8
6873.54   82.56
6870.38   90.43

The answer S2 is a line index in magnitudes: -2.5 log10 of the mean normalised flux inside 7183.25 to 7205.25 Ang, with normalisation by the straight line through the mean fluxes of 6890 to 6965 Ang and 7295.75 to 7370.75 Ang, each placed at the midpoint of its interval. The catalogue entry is 0.08 mag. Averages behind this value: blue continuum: 84.1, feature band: 76.3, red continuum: 81.6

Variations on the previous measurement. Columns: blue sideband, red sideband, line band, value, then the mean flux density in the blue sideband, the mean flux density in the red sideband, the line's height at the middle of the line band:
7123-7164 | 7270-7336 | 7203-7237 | 0.04 mag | 81.5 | 81.2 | 81.4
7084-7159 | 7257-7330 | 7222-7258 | 0.01 mag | 81.6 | 81.4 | 81.5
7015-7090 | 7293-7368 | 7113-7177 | 0.05 mag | 86.7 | 81.7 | 85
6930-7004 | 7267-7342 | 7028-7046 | -0.14 mag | 83.9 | 81.9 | 83.5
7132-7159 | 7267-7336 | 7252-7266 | 0.02 mag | 81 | 81.4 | 81.3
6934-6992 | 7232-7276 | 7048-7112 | 0.01 mag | 83.3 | 80.9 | 82.3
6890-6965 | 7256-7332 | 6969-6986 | 0.01 mag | 84.1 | 81.3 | 83.7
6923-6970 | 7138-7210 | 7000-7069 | -0.08 mag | 83.4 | 78.7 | 81.6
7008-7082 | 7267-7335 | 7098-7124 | 0.05 mag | 86.3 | 81.5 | 85.1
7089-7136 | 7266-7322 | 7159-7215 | 0.04 mag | 80.8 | 81.2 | 81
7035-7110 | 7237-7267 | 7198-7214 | 0.10 mag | 84.3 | 80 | 81.1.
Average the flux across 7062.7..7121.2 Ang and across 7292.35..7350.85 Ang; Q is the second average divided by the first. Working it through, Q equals 1.02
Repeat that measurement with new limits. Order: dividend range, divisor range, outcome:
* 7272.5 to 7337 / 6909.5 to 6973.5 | 0.97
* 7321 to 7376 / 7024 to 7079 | 0.93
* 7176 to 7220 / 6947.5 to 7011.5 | 0.91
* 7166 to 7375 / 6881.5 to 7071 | 0.94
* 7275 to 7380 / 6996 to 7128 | 0.96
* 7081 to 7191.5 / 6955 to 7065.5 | 0.93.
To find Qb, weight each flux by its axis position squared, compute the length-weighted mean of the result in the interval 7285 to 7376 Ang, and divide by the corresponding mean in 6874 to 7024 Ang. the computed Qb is 1.1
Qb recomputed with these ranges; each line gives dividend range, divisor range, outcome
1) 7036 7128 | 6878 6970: 1.05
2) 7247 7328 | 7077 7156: 1.05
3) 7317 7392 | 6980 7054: 1.03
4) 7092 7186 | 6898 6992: 1.02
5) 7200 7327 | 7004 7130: 1.00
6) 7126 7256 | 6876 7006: 1.01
